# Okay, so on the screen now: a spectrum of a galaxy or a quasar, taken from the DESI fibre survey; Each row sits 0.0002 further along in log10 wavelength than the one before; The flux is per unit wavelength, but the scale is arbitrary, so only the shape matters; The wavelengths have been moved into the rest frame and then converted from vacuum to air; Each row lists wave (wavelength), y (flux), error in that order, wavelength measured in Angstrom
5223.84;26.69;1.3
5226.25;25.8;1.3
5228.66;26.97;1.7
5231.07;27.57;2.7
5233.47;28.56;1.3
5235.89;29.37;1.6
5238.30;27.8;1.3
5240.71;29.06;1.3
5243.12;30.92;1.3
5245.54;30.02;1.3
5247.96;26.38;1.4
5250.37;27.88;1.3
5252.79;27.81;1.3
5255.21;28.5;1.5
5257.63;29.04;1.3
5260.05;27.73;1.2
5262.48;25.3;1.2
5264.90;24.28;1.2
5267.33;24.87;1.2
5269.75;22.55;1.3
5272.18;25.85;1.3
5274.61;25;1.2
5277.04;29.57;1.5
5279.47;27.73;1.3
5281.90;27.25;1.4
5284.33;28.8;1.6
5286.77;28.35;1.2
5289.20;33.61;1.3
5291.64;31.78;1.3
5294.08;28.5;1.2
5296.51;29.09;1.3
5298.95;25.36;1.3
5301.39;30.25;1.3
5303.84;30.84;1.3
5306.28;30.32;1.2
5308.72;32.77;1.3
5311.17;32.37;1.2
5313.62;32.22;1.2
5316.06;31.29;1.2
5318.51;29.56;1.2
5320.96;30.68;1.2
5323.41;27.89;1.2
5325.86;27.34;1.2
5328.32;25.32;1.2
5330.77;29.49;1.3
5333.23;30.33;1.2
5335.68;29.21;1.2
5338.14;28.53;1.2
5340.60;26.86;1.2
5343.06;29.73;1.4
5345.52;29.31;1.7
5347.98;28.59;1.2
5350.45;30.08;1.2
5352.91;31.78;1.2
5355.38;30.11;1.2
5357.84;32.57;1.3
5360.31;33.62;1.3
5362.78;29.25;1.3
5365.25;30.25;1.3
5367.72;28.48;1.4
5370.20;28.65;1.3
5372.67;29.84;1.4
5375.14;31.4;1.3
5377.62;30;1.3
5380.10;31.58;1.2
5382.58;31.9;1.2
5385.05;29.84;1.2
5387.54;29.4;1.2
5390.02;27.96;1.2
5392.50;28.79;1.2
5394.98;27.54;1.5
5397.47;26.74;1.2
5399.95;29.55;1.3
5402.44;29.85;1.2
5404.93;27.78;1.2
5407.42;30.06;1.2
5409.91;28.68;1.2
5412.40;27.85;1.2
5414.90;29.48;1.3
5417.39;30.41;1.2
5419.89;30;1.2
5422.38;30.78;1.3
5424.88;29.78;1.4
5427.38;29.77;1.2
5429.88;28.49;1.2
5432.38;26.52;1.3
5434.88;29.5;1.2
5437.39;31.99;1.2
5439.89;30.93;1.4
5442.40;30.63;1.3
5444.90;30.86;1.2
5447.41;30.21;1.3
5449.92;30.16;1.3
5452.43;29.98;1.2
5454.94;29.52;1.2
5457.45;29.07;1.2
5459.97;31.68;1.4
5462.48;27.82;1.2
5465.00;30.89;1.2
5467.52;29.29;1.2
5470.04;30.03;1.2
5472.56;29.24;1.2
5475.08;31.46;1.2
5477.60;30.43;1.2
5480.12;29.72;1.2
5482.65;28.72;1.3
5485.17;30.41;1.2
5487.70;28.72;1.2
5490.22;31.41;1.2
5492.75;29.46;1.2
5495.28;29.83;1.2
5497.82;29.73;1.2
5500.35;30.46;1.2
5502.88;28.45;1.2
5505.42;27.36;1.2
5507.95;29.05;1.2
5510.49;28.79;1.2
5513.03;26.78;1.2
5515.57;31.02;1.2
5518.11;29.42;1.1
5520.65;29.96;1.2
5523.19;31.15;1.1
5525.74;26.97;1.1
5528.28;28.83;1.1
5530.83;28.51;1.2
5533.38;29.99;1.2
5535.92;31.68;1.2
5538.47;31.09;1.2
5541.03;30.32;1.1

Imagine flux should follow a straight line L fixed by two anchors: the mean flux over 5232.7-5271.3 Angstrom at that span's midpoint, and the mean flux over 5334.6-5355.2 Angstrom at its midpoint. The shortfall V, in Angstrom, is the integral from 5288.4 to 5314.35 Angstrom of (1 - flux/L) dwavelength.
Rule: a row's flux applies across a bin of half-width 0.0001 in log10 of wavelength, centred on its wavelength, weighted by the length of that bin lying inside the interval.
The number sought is -1.9 Angstrom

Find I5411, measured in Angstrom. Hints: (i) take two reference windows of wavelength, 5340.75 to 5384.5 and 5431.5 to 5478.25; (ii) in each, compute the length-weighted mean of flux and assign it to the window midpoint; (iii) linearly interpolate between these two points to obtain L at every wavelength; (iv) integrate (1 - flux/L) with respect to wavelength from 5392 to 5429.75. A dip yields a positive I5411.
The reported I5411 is 1.3 Angstrom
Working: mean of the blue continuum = 30.3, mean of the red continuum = 30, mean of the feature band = 29.1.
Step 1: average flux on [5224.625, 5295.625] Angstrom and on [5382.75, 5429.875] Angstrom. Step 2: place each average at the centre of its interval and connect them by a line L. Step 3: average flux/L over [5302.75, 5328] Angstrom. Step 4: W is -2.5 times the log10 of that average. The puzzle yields -0.074 mag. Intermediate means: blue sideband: 27.8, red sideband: 29.2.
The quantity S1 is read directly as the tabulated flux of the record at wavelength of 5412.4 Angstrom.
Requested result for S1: 27.85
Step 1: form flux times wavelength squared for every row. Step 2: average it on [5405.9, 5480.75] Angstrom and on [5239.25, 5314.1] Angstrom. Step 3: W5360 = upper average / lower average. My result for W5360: 1.11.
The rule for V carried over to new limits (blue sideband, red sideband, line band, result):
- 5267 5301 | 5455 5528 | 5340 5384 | -2.7 Angstrom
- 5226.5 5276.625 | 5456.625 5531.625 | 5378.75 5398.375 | -0.5 Angstrom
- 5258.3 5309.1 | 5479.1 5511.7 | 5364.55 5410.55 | -1.1 Angstrom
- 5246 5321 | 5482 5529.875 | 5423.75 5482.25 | -1.6 Angstrom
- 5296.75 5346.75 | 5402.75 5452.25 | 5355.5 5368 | -0.6 Angstrom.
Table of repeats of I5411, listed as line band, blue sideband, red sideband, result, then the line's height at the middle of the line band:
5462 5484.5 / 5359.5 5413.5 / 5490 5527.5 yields -0.4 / 29.3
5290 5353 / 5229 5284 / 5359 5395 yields -1.7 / 28.8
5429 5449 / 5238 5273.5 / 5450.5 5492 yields -0.3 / 29.5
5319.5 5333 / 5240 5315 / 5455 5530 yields 0.2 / 28.7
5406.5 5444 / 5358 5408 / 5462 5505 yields 0.1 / 29.7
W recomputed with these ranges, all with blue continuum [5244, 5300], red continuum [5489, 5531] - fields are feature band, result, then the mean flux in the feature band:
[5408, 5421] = -0.03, 29.3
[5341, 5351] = -0.04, 29.2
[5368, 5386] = -0.07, 30.4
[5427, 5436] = 0.01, 28.5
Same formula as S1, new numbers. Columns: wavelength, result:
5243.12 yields 30.92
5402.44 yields 29.85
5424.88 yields 29.78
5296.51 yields 29.09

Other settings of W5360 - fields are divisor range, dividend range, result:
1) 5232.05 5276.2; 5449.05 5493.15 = 1.19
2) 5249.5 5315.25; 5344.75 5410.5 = 1.08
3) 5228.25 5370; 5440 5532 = 1.10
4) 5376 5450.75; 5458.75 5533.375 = 1.03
